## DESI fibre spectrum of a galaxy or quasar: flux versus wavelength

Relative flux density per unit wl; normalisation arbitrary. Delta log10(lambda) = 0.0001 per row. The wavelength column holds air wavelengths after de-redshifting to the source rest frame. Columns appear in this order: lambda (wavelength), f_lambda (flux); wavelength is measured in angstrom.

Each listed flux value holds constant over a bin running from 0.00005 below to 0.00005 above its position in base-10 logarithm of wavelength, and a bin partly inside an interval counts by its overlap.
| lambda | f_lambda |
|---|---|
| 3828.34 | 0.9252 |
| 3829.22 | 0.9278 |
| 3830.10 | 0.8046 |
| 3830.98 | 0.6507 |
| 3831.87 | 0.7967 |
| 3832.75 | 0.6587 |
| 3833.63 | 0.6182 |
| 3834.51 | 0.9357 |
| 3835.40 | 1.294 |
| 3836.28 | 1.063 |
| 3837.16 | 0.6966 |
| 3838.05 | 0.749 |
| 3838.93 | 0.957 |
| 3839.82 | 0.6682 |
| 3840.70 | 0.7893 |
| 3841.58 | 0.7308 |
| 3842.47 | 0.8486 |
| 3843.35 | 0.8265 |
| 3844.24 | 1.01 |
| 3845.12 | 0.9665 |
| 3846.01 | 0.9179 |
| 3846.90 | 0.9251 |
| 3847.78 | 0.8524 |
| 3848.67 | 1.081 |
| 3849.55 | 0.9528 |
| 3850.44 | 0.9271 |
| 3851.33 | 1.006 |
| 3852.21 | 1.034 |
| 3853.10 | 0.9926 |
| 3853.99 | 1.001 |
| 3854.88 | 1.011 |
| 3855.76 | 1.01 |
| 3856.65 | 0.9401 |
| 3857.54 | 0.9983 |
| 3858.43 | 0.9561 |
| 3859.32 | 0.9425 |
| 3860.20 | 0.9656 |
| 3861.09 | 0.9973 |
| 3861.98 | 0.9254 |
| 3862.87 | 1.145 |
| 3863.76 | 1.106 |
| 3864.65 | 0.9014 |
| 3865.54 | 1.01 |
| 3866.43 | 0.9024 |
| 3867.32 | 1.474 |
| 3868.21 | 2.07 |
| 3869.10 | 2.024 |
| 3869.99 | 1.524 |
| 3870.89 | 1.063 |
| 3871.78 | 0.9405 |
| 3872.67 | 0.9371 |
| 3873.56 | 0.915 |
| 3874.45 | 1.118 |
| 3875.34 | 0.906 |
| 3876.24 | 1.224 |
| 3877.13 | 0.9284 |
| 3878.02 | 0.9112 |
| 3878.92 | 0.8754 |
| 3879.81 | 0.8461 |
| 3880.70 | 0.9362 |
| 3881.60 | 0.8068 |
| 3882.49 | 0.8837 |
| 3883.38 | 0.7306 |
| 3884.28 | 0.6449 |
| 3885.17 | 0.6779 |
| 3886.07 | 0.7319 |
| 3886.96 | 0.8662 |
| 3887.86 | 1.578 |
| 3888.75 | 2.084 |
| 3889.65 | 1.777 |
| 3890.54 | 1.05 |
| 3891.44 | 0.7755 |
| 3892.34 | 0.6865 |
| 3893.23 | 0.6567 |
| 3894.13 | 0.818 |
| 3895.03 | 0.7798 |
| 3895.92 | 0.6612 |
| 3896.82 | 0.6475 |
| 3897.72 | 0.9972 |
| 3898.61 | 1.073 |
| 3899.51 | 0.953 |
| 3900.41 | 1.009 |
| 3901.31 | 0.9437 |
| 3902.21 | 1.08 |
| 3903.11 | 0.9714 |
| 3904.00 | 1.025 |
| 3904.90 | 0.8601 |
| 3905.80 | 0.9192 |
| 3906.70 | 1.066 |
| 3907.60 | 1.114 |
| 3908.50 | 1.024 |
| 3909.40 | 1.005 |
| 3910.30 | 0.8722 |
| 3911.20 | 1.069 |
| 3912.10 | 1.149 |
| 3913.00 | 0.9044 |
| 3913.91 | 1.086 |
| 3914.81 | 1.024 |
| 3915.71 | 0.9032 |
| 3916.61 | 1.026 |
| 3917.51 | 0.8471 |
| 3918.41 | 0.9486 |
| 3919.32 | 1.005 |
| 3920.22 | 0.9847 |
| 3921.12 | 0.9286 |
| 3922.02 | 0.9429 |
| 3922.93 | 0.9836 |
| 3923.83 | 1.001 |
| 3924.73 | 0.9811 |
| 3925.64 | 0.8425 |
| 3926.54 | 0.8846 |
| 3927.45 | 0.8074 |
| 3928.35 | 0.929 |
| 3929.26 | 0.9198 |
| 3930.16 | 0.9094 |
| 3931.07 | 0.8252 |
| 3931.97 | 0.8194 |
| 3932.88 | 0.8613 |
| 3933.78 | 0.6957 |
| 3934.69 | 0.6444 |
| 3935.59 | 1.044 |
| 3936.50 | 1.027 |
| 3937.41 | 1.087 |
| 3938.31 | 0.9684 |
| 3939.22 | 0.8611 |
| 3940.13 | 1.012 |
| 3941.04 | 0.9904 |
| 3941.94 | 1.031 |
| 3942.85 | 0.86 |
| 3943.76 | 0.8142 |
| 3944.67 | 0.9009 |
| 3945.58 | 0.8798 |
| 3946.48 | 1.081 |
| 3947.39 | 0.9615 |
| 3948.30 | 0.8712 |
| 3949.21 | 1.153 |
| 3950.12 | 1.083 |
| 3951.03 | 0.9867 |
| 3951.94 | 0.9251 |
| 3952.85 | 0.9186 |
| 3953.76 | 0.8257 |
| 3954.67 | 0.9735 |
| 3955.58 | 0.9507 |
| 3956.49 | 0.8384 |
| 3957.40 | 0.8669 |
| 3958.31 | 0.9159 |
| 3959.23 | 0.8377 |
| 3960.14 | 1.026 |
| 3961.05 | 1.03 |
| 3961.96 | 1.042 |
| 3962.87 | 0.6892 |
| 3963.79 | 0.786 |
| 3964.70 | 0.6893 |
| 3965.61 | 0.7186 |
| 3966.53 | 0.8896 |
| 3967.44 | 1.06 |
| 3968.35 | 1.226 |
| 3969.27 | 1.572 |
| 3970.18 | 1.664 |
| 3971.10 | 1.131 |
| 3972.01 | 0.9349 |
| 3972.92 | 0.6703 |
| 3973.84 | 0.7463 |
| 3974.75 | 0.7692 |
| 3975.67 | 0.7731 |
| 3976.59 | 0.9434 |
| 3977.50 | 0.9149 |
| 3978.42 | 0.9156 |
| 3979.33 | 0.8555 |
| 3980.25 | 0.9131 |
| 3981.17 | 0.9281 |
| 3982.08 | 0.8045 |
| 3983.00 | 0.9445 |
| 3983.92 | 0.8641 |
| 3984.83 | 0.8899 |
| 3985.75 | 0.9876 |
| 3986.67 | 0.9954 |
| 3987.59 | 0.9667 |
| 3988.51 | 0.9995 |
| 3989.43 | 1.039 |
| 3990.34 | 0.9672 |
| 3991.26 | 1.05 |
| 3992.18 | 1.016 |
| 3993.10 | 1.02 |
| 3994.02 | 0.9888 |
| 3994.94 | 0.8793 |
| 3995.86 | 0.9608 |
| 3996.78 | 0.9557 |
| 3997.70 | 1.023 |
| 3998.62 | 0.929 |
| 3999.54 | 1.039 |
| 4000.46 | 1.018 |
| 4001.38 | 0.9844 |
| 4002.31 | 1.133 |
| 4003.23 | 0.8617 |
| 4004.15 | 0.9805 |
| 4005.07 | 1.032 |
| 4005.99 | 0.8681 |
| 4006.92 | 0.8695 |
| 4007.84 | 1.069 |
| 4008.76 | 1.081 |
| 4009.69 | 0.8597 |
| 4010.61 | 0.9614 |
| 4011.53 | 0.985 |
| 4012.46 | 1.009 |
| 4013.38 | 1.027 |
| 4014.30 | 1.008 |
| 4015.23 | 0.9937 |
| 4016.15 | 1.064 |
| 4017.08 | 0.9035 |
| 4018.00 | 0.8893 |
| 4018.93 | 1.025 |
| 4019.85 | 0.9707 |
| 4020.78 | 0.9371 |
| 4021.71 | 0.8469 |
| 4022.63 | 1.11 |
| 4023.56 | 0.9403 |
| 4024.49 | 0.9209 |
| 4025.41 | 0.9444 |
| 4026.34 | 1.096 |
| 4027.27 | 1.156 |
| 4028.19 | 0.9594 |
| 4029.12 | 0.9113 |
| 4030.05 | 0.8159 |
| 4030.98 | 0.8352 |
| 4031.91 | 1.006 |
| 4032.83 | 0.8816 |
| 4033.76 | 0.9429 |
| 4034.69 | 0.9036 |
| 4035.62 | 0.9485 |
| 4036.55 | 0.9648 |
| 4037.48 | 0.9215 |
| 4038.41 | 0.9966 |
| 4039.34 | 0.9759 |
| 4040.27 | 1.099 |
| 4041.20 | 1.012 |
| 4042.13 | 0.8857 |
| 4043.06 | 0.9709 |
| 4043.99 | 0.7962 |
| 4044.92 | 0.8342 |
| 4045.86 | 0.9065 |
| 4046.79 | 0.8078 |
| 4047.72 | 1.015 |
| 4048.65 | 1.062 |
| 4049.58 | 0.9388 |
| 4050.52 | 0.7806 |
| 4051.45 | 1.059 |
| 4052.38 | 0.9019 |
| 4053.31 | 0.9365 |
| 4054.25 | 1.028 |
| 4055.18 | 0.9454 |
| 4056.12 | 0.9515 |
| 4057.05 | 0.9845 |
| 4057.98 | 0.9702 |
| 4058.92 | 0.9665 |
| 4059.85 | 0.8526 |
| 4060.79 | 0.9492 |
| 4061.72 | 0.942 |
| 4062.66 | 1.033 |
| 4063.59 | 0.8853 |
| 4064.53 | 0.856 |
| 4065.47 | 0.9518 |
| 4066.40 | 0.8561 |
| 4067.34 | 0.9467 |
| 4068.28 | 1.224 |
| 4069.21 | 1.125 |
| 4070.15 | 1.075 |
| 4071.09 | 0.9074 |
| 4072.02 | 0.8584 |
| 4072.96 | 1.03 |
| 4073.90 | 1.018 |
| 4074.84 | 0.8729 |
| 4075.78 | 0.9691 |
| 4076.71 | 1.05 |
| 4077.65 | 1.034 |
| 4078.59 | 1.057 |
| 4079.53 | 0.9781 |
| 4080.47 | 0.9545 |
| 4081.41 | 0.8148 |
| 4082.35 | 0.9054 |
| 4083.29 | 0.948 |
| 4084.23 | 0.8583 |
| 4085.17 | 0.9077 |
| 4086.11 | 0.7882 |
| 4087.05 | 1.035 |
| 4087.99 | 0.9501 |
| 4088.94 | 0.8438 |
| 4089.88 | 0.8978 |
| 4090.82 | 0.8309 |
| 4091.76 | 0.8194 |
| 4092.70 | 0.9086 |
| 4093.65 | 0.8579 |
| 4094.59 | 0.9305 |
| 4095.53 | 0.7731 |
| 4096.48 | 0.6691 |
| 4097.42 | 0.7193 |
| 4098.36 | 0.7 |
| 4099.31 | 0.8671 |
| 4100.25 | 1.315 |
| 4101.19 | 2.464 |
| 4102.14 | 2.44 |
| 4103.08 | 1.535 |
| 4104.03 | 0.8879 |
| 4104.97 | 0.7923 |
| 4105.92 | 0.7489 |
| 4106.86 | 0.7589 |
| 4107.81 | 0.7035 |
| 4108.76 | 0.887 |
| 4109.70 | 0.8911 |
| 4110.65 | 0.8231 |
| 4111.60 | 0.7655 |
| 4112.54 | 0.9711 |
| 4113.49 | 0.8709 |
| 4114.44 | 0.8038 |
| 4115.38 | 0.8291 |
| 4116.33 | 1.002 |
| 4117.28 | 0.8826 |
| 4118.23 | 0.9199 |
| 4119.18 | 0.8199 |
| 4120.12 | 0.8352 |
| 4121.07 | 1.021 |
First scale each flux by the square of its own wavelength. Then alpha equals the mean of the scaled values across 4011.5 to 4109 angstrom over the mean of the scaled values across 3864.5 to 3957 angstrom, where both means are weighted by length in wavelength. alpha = 1.1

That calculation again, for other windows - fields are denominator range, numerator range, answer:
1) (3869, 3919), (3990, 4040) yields 1.04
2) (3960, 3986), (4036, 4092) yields 1.05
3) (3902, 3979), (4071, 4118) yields 1.10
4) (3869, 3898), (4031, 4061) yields 1.04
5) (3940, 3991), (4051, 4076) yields 1.07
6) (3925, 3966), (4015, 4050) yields 1.10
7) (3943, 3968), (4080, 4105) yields 1.19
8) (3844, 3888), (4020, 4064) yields 1.02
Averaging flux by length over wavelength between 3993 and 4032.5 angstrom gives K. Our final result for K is 0.973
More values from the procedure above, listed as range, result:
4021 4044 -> 0.957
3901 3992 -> 0.949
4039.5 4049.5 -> 0.94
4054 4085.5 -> 0.962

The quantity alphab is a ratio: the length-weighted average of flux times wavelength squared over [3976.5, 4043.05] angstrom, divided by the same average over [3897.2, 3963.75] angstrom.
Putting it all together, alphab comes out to 1.06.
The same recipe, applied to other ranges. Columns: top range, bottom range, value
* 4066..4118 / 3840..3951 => 1.09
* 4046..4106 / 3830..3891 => 1.10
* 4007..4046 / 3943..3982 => 1.05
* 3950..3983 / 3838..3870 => 0.97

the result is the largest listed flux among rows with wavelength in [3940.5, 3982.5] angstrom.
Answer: 1.664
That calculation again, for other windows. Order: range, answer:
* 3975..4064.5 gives 1.156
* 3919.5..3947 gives 1.087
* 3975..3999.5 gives 1.05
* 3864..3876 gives 2.07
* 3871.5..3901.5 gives 2.084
